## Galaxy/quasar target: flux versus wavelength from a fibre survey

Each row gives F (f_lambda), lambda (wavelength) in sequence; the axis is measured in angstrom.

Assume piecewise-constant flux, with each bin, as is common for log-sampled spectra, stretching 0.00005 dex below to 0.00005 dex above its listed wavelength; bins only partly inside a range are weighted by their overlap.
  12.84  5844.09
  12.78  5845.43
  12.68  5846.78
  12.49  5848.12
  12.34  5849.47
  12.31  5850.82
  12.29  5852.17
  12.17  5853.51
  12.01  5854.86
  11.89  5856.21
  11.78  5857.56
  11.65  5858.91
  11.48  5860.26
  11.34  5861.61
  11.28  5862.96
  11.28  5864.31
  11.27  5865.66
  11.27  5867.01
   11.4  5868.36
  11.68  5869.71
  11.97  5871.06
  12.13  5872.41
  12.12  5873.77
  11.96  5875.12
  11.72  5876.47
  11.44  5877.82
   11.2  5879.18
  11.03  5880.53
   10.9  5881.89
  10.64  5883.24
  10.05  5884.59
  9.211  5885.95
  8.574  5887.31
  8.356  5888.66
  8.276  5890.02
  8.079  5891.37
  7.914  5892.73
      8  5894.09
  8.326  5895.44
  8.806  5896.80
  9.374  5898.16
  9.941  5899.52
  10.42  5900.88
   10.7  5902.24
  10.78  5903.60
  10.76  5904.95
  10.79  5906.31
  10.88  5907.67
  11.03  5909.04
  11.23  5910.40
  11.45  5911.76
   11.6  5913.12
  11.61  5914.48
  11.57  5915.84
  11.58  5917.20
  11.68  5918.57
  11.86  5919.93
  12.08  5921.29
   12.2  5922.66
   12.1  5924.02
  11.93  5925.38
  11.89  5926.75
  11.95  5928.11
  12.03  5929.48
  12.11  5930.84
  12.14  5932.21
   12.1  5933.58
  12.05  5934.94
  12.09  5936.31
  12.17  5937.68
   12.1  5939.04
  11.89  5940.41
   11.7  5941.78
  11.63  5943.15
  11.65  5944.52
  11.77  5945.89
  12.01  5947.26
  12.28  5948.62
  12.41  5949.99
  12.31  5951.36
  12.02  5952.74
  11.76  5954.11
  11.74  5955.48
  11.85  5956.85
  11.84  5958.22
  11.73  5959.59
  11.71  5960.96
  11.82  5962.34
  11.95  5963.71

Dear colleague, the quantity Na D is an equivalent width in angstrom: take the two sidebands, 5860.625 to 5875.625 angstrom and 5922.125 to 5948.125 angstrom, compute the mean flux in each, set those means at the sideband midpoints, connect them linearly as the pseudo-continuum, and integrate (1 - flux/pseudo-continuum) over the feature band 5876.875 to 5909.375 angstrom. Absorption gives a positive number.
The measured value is 5.34 angstrom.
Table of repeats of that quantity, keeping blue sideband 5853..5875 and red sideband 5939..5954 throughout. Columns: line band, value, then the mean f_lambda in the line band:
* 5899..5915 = 1.2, 10.9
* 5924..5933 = -0.1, 12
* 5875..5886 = 0.7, 11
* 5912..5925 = 0.1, 11.8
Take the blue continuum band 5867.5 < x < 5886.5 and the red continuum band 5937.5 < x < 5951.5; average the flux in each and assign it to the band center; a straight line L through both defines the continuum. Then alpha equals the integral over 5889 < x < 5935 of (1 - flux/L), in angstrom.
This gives 3.2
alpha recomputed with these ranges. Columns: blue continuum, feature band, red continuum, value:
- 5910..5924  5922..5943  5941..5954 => -0.32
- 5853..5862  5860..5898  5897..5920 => 3.47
